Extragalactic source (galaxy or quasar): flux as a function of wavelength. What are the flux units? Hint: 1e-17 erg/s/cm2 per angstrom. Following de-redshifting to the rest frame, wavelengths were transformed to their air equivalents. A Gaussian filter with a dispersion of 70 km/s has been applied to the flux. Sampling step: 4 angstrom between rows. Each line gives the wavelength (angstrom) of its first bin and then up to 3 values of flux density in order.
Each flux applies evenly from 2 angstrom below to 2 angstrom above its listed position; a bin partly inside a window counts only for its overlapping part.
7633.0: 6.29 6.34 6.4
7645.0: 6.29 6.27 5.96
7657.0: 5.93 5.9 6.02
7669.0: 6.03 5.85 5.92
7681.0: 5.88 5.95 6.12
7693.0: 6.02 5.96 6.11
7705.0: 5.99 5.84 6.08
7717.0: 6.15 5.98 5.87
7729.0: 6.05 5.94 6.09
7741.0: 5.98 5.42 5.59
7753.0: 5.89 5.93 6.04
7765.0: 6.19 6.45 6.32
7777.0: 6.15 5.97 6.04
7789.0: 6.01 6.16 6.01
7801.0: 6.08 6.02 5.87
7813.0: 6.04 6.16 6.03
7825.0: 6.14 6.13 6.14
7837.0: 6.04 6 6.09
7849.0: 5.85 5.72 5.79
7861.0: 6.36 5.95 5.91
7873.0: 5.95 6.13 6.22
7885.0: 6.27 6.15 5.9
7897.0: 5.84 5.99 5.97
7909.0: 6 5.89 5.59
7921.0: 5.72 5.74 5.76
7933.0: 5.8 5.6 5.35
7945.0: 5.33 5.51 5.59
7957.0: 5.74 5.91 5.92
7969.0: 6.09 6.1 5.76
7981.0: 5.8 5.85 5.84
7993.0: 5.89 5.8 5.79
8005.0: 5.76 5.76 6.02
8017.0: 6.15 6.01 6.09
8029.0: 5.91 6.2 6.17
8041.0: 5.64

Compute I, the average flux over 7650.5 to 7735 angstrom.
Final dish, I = 5.98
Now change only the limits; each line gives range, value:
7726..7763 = 5.88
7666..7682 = 5.93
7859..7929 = 5.97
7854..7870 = 5.99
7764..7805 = 6.13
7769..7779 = 6.28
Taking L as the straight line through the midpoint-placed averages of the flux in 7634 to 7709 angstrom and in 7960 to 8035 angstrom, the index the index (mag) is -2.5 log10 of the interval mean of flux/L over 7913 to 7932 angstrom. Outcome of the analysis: 0.04 mag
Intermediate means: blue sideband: 6.05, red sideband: 5.93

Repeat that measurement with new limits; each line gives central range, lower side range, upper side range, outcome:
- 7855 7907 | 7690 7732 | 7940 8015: -0.03 mag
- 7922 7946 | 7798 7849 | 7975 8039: 0.07 mag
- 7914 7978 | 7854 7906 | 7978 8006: 0.03 mag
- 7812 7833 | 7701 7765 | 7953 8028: -0.03 mag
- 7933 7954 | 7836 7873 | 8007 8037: 0.09 mag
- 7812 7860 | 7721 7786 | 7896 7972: -0.02 mag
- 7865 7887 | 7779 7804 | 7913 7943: -0.05 mag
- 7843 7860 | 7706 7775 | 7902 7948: -0.01 mag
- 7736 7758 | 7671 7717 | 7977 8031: 0.03 mag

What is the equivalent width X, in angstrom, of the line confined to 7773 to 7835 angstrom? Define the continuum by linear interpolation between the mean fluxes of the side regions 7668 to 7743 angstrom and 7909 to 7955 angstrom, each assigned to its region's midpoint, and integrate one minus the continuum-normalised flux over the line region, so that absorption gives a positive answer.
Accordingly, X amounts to -2.5 angstrom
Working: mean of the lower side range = 5.99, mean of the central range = 6.07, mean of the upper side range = 5.64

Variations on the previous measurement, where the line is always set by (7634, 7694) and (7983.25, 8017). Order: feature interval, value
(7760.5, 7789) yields -0.8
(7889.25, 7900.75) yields 0.0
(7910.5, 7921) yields 0.3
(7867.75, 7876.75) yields -0.1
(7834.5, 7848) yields -0.2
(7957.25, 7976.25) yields -0.3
